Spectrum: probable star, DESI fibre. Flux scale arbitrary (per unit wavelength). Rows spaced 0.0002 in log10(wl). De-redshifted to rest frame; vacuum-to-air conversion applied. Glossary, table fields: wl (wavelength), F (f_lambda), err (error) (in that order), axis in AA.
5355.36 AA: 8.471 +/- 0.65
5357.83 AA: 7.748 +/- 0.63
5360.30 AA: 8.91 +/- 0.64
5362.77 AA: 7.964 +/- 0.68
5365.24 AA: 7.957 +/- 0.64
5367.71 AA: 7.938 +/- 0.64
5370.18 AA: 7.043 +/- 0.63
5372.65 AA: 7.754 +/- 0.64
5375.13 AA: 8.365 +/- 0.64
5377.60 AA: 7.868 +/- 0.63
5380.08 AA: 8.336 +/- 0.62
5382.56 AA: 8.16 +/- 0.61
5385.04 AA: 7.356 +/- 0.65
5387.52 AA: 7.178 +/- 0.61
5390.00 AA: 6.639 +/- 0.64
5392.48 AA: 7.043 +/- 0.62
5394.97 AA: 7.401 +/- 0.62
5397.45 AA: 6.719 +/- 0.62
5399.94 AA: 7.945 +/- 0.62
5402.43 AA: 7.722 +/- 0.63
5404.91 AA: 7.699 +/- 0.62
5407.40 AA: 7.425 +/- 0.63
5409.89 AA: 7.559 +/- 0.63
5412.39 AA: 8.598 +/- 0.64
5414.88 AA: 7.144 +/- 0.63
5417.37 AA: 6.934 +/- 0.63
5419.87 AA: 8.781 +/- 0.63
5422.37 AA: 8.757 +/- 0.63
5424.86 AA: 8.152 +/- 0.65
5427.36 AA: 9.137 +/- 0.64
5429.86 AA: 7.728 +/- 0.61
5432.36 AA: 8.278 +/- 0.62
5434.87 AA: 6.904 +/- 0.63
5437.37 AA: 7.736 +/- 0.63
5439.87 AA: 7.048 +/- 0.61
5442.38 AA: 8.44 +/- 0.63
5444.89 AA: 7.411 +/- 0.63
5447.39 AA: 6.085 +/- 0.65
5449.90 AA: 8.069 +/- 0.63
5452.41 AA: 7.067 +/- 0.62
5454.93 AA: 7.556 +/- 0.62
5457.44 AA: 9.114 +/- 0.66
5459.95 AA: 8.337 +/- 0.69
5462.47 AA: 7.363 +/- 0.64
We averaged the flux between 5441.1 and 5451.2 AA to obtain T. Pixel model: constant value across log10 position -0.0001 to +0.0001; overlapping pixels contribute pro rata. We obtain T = 7.5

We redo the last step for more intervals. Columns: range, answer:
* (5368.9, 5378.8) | 7.76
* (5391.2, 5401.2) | 7.27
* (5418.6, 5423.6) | 8.75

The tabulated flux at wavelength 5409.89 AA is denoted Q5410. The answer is 7.559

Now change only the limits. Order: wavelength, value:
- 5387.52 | 7.178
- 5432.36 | 8.278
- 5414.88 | 7.144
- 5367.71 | 7.938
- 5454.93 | 7.556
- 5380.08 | 8.336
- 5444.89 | 7.411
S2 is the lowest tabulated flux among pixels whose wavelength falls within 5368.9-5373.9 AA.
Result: 7.043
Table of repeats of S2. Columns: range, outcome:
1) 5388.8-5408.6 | 6.639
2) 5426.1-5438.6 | 6.904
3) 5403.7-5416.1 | 7.144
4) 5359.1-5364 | 7.964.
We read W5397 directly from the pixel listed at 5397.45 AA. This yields 6.719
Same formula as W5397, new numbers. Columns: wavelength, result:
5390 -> 6.639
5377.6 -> 7.868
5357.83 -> 7.748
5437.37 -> 7.736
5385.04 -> 7.356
